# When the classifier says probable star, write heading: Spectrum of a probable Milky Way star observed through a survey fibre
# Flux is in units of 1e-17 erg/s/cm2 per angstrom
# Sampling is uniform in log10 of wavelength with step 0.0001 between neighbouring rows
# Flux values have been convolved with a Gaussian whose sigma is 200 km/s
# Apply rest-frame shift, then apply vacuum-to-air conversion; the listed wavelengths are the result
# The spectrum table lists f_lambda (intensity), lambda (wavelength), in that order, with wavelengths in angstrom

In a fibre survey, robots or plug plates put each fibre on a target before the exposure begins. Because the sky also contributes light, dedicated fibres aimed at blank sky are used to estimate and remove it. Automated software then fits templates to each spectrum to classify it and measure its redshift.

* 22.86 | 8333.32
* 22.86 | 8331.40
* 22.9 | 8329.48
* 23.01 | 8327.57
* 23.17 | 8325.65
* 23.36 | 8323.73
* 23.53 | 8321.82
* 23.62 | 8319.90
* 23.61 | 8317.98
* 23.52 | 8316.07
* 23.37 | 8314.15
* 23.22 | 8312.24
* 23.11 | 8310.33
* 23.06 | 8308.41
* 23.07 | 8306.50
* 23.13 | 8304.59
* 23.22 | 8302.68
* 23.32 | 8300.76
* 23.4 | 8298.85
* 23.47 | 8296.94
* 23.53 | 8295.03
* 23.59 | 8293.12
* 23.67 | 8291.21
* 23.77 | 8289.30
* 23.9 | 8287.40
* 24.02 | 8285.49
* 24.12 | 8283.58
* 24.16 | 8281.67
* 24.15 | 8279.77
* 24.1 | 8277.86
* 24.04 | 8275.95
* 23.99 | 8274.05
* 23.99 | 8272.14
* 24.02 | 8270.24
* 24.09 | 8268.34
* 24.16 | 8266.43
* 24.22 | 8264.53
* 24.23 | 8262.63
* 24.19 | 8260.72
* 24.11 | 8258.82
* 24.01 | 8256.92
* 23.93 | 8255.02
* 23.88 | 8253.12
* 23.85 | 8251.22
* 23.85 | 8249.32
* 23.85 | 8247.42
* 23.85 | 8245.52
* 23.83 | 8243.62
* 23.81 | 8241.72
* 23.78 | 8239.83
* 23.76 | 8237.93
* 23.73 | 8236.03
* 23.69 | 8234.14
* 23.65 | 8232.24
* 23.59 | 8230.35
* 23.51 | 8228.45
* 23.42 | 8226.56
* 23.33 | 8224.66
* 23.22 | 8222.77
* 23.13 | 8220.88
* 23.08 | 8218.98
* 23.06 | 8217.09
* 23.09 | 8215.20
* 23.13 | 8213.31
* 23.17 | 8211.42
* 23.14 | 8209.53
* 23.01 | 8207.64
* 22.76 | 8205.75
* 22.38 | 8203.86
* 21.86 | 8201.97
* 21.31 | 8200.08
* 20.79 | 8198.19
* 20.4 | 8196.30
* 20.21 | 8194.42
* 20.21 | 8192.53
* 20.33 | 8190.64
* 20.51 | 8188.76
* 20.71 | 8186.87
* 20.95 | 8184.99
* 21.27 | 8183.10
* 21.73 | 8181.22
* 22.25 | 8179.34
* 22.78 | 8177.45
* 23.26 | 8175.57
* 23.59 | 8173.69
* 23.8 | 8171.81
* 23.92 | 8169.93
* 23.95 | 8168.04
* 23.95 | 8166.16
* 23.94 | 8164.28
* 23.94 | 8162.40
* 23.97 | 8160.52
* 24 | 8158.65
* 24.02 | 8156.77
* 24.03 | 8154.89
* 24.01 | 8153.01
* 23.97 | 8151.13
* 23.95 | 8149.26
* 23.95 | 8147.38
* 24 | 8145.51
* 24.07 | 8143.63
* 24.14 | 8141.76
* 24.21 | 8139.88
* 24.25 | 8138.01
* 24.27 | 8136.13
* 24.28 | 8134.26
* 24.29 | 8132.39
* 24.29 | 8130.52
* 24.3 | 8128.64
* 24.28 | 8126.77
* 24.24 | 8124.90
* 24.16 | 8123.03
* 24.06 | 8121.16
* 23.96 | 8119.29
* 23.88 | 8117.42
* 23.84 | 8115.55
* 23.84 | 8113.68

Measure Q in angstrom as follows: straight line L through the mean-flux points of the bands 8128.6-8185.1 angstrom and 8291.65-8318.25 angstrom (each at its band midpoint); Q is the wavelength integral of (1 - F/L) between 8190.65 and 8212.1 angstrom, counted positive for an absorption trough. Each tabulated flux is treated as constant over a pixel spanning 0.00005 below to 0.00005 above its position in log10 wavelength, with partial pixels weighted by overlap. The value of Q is 1.7 angstrom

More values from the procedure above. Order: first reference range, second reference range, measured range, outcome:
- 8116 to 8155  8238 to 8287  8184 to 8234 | 3.7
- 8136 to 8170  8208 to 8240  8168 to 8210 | 3.2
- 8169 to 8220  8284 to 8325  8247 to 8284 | -1.7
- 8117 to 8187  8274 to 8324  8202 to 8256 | 0.5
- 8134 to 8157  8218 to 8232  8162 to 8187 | 1.0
